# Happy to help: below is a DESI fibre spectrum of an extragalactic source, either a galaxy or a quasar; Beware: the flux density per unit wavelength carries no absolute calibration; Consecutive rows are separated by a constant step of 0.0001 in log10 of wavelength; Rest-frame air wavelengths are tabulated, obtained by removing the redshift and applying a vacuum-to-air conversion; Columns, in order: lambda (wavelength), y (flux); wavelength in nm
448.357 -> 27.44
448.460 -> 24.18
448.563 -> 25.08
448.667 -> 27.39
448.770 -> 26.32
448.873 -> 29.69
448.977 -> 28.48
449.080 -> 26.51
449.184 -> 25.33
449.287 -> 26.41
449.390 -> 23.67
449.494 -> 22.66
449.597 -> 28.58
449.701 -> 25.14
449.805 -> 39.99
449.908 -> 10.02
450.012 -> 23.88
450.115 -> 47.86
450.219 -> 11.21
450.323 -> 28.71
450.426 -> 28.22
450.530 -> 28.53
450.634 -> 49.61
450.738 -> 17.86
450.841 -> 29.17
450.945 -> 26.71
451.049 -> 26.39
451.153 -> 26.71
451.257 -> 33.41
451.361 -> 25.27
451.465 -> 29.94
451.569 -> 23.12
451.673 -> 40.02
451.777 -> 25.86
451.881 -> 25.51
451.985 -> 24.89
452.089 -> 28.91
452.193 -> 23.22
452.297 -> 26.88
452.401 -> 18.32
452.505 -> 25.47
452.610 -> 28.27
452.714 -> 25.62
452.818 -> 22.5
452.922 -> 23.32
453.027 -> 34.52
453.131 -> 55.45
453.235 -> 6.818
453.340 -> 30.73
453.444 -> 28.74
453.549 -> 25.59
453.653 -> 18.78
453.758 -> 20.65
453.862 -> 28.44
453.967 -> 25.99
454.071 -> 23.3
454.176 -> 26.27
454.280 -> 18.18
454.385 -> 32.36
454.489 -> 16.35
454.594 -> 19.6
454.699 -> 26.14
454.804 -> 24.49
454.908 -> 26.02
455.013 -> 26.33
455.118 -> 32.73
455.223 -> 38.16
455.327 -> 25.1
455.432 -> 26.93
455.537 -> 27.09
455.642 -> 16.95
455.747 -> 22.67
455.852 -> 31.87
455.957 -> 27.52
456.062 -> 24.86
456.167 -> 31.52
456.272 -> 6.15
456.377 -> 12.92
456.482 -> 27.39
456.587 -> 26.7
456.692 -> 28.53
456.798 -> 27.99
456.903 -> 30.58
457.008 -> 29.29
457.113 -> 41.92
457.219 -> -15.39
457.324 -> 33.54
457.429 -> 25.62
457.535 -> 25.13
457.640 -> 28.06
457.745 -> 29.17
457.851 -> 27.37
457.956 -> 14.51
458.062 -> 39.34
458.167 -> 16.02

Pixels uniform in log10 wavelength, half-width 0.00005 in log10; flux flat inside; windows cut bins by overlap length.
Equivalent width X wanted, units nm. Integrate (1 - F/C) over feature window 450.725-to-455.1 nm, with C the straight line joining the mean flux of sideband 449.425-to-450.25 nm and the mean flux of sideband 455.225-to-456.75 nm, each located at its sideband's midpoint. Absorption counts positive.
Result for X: -0.11 nm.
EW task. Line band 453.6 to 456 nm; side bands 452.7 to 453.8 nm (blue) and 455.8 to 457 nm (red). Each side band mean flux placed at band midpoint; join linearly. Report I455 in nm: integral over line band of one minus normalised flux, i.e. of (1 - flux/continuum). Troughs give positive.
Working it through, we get 0.06 nm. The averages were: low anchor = 26.7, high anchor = 25.2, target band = 25.3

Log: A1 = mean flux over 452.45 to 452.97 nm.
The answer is 25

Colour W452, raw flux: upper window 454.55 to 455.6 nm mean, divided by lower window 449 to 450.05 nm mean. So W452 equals 1.07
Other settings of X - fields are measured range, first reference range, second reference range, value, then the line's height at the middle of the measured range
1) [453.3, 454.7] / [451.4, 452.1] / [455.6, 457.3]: 0.092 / 25.9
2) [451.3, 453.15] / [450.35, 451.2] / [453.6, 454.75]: -0.079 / 26.7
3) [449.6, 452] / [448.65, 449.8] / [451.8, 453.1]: -0.156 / 26.5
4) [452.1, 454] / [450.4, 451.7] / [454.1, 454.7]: -0.049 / 25.5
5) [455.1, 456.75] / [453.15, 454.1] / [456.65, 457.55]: -0.027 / 24.9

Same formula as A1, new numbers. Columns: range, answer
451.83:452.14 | 26.4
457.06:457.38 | 20.1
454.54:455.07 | 24.5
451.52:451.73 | 31.6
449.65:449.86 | 32.2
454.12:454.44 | 25.5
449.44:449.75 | 25.4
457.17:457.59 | 17.6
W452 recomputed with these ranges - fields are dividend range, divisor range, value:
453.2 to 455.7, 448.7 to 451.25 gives 0.90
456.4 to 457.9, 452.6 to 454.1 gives 0.97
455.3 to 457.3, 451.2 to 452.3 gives 0.85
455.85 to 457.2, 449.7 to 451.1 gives 0.90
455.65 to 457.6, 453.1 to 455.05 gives 0.97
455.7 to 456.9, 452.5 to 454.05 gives 0.92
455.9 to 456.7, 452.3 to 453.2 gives 0.80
